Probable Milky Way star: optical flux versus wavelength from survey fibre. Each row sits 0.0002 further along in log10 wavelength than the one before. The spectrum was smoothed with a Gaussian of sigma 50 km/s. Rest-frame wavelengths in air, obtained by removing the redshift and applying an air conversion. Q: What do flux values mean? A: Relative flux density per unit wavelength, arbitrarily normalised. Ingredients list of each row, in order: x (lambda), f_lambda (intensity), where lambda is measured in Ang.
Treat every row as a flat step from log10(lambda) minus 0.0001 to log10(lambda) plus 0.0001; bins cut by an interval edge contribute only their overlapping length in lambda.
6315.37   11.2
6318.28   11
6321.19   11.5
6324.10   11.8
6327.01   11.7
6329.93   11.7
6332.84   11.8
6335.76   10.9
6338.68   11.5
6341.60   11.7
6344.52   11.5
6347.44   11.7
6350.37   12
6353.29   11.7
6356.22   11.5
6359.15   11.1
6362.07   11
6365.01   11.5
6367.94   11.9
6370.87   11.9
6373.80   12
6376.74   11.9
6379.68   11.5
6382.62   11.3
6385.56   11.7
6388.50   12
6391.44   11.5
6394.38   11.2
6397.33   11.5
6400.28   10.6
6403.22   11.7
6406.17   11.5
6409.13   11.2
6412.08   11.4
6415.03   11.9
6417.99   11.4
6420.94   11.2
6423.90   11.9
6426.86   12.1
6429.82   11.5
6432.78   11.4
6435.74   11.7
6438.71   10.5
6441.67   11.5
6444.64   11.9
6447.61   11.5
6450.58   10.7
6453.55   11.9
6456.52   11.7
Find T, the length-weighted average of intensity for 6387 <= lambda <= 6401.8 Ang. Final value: 11.4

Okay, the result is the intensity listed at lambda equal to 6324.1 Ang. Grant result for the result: 11.8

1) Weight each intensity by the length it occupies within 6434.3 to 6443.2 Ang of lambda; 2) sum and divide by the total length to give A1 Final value 11.2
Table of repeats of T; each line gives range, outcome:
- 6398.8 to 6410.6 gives 11.2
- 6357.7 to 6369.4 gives 11.4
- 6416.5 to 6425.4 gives 11.5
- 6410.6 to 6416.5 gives 11.7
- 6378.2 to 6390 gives 11.6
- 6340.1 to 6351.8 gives 11.7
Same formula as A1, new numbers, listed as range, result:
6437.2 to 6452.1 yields 11.2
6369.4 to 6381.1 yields 11.8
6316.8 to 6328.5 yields 11.5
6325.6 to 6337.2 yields 11.5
